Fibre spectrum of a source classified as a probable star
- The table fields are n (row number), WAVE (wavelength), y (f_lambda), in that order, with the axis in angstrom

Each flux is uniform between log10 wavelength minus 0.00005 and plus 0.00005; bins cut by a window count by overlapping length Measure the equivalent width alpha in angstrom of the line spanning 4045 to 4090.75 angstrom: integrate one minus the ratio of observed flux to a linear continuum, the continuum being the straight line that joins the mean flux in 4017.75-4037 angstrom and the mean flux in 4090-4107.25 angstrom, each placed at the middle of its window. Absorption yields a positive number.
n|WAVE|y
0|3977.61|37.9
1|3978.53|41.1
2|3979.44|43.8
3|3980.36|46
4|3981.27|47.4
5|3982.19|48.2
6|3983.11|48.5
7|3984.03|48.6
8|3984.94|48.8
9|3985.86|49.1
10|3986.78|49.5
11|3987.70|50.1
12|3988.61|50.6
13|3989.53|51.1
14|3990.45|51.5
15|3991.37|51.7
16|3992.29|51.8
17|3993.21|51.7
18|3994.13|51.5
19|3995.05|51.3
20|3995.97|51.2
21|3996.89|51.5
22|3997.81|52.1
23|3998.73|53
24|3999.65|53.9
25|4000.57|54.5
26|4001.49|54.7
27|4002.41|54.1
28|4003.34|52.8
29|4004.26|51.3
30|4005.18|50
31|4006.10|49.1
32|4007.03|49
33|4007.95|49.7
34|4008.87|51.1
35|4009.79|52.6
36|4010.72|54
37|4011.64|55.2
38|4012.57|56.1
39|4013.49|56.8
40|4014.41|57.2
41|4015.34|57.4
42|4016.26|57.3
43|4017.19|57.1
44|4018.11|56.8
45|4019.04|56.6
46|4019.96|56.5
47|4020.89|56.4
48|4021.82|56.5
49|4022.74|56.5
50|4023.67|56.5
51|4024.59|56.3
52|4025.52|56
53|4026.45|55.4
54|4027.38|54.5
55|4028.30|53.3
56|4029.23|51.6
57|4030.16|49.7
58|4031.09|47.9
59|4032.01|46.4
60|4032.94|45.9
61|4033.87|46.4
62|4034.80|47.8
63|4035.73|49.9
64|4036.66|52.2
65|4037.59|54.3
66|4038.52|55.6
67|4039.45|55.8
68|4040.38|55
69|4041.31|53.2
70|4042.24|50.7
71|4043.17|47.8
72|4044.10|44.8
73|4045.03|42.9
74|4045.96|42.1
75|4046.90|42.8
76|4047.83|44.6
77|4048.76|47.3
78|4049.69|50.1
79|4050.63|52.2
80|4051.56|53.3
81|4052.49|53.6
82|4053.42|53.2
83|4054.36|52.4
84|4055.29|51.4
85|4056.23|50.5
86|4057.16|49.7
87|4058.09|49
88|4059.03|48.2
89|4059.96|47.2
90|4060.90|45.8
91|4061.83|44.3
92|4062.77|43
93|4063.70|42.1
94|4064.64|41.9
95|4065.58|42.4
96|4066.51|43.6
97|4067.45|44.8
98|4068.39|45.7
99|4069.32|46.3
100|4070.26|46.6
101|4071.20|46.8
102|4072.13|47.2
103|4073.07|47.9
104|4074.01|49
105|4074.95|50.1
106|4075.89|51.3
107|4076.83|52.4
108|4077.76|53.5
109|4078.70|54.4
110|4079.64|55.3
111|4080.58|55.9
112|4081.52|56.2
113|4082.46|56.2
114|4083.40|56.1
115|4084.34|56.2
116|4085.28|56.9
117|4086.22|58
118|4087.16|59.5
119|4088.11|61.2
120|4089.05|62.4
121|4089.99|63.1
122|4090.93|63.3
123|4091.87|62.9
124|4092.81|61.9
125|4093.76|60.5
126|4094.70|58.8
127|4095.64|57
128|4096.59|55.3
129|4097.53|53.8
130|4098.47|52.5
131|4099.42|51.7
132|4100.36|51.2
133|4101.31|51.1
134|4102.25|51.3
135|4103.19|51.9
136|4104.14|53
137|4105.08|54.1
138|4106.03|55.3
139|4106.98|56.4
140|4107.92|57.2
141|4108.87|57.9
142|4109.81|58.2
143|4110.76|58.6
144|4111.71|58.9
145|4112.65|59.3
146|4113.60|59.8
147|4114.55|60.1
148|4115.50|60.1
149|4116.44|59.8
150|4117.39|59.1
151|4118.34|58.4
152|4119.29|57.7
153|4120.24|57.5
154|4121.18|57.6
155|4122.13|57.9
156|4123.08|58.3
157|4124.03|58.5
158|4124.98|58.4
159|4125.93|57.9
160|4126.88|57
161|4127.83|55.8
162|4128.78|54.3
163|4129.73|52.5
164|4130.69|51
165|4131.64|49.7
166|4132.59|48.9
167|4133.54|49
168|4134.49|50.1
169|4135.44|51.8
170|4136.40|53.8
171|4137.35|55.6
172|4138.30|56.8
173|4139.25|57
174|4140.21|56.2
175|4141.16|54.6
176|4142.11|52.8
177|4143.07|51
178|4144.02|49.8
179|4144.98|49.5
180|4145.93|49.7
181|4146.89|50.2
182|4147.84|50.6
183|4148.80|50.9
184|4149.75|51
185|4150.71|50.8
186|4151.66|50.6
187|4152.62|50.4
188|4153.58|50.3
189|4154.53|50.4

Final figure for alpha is 3.4 angstrom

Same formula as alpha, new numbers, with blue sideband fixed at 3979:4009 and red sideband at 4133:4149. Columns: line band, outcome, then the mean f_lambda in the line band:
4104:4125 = -2.4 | 58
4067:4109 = -2.2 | 54.4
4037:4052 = 0.5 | 49.5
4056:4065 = 0.9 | 46.1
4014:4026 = -1.4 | 56.7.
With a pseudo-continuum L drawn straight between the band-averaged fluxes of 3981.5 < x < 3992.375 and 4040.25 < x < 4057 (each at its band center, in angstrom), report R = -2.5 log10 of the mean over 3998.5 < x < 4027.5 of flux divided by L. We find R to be -0.10 mag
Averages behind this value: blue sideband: 49.8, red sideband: 49.2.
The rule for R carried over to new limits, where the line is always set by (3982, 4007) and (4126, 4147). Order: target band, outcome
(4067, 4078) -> 0.08 mag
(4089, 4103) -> -0.09 mag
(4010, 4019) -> -0.10 mag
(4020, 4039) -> -0.02 mag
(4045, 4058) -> 0.06 mag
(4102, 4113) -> -0.07 mag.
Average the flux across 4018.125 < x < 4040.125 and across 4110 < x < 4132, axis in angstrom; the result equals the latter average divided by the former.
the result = 1.1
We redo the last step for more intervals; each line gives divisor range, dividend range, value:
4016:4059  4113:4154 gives 1.05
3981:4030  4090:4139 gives 1.06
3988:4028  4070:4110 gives 1.03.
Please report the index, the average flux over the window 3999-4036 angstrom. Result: 53.3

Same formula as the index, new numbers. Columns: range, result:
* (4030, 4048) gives 48.8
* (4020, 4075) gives 49.4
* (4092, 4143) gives 55.7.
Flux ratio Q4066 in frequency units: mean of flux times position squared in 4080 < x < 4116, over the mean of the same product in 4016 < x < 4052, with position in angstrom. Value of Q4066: 1.14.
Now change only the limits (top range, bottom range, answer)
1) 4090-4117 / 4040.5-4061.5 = 1.20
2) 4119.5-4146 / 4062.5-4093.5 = 1.05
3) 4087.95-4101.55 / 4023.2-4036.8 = 1.16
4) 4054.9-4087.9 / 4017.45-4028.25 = 0.91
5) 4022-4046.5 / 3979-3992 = 1.07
